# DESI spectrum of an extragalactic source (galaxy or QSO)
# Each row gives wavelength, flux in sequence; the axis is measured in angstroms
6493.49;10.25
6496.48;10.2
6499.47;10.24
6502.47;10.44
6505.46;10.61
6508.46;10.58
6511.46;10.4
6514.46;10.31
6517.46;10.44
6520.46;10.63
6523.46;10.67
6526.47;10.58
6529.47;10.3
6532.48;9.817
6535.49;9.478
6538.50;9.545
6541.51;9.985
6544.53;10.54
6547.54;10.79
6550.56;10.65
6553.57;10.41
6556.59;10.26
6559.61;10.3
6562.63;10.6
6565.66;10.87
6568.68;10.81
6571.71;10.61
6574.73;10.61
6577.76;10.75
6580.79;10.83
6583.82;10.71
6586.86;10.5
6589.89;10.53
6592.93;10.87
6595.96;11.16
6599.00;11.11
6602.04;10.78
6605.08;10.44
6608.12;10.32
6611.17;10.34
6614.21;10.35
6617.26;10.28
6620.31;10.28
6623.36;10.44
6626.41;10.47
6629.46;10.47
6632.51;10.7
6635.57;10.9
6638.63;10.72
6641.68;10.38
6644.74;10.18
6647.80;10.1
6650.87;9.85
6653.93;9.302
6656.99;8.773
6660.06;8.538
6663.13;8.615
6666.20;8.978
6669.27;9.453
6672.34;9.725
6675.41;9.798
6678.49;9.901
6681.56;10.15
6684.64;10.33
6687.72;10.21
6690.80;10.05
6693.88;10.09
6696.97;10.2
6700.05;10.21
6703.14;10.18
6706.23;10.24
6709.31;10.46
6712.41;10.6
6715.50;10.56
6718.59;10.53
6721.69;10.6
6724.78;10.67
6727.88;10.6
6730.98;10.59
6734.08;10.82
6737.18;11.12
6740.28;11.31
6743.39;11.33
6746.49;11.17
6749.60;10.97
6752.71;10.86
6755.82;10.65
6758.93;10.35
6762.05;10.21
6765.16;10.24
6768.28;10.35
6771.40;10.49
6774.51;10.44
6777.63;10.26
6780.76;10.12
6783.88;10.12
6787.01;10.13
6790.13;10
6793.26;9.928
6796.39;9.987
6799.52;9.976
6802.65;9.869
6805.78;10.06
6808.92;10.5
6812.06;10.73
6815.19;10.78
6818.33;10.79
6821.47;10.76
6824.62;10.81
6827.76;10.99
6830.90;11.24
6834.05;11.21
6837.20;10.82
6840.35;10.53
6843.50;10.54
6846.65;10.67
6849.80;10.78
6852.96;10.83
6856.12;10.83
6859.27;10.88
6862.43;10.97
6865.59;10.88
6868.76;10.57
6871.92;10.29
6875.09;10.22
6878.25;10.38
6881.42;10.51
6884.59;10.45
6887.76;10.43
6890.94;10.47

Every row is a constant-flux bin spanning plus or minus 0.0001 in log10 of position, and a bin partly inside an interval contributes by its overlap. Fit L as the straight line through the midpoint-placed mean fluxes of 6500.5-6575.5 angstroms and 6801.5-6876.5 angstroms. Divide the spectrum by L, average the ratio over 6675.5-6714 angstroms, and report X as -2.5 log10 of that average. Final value 0.04 mag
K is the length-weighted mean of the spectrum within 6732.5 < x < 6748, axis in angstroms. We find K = 11.2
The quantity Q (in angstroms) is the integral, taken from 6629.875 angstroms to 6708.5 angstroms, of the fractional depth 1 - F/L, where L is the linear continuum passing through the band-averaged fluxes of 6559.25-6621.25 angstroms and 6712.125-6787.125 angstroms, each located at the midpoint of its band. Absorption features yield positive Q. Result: 5.2 angstroms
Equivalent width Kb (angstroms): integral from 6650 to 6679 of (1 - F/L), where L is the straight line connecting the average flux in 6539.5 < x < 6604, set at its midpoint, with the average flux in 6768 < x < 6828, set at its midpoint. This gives 3.5 angstroms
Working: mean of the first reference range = 10.6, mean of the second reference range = 10.3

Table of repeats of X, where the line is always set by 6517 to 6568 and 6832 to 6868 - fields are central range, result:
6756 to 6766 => 0.04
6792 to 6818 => 0.05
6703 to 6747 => -0.01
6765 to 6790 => 0.05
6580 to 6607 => -0.03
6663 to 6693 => 0.08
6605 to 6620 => 0.01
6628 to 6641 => -0.02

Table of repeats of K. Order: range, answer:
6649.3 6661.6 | 9.11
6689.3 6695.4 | 10.1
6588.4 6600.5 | 10.9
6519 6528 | 10.6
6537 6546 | 10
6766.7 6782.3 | 10.3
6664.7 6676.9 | 9.49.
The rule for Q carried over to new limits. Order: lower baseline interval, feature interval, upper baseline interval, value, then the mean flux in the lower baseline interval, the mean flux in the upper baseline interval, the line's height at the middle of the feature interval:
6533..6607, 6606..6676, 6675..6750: 3.76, 10.5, 10.5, 10.5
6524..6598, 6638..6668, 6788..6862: 2.90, 10.5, 10.6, 10.5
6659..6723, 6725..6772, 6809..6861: -1.95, 9.98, 10.8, 10.3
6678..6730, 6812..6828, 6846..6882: -0.36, 10.3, 10.7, 10.6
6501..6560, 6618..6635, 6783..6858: -0.13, 10.3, 10.5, 10.4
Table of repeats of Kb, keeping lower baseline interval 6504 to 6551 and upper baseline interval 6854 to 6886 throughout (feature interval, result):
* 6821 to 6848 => -0.7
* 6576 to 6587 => -0.4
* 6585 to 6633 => -0.8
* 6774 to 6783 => 0.2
